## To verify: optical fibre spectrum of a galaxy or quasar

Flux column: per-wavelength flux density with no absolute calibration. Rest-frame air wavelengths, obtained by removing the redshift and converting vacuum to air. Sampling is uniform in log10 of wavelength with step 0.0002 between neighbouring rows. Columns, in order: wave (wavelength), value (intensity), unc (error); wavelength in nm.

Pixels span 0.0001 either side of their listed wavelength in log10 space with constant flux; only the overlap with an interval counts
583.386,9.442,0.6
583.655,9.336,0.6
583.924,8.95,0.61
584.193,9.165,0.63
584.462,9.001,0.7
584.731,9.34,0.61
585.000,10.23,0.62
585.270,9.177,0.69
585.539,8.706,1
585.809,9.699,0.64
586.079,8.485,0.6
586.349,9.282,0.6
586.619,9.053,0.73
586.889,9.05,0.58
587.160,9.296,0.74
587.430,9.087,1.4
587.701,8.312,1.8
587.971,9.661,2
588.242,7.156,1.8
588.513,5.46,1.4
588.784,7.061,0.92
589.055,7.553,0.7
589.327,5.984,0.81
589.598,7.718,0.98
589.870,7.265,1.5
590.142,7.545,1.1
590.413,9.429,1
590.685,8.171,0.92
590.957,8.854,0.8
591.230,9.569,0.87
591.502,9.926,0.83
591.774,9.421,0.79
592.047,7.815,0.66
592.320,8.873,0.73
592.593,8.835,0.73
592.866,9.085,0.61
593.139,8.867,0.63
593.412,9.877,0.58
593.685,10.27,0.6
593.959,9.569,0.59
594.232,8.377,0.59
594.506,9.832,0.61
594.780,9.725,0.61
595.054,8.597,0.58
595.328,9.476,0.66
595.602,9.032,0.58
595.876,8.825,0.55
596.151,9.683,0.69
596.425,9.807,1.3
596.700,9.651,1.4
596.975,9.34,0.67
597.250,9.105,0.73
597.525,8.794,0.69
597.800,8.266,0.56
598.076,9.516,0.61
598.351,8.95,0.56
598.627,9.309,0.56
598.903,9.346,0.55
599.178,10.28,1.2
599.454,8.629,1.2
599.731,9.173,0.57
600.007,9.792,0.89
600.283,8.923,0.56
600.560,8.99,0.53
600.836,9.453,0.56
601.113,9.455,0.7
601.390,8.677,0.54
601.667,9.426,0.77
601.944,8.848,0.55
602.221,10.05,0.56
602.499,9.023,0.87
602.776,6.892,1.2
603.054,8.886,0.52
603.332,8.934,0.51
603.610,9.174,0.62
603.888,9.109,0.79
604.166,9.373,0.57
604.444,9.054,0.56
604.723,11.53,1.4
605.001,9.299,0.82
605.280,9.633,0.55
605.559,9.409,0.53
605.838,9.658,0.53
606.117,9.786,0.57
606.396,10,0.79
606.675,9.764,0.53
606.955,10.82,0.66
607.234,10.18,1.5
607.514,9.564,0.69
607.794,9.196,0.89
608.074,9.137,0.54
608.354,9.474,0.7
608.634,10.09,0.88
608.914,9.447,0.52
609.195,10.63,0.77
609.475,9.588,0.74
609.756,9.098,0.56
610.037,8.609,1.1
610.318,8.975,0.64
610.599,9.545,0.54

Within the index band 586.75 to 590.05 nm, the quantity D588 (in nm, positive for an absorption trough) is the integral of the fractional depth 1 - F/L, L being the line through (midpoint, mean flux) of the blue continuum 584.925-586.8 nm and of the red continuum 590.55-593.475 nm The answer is 0.48 nm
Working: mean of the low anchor 9.2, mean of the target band 7.8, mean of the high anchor 9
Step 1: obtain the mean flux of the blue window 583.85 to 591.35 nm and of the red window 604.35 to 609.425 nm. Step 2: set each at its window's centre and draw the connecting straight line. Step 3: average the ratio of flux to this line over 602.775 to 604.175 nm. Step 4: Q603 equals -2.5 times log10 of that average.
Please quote 0.09 mag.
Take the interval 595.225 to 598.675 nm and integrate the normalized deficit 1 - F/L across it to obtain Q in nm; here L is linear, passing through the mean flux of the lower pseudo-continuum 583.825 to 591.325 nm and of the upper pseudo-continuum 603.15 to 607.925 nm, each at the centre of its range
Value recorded -0.04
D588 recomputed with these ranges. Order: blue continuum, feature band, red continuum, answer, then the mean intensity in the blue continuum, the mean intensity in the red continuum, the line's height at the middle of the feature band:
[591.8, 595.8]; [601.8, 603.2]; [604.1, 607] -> 0.13 nm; 9.16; 9.83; 9.65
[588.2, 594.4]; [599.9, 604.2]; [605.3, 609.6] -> 0.12 nm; 8.41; 9.78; 9.32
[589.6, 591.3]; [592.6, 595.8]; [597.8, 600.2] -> -0.19 nm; 8.37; 9.3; 8.78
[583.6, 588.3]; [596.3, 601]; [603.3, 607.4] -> 0.13 nm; 9.08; 9.74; 9.51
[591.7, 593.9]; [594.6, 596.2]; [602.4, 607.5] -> 0.00 nm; 9.13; 9.48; 9.21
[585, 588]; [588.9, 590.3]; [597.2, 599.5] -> 0.29 nm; 9.1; 9.16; 9.12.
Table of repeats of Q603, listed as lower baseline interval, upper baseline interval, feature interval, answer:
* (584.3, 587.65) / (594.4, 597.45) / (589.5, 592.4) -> 0.08 mag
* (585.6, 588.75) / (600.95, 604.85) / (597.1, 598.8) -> 0.00 mag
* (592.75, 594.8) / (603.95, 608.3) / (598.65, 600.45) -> 0.03 mag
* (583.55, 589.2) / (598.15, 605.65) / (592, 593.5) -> 0.00 mag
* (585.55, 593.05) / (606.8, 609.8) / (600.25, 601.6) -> 0.01 mag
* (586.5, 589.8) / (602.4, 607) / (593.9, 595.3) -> -0.09 mag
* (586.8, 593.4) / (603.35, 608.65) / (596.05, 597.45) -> -0.07 mag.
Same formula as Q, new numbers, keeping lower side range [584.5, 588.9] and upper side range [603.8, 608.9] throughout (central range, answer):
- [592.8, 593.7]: -0.04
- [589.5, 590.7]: 0.12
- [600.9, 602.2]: 0.04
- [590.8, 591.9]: -0.06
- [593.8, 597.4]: -0.06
